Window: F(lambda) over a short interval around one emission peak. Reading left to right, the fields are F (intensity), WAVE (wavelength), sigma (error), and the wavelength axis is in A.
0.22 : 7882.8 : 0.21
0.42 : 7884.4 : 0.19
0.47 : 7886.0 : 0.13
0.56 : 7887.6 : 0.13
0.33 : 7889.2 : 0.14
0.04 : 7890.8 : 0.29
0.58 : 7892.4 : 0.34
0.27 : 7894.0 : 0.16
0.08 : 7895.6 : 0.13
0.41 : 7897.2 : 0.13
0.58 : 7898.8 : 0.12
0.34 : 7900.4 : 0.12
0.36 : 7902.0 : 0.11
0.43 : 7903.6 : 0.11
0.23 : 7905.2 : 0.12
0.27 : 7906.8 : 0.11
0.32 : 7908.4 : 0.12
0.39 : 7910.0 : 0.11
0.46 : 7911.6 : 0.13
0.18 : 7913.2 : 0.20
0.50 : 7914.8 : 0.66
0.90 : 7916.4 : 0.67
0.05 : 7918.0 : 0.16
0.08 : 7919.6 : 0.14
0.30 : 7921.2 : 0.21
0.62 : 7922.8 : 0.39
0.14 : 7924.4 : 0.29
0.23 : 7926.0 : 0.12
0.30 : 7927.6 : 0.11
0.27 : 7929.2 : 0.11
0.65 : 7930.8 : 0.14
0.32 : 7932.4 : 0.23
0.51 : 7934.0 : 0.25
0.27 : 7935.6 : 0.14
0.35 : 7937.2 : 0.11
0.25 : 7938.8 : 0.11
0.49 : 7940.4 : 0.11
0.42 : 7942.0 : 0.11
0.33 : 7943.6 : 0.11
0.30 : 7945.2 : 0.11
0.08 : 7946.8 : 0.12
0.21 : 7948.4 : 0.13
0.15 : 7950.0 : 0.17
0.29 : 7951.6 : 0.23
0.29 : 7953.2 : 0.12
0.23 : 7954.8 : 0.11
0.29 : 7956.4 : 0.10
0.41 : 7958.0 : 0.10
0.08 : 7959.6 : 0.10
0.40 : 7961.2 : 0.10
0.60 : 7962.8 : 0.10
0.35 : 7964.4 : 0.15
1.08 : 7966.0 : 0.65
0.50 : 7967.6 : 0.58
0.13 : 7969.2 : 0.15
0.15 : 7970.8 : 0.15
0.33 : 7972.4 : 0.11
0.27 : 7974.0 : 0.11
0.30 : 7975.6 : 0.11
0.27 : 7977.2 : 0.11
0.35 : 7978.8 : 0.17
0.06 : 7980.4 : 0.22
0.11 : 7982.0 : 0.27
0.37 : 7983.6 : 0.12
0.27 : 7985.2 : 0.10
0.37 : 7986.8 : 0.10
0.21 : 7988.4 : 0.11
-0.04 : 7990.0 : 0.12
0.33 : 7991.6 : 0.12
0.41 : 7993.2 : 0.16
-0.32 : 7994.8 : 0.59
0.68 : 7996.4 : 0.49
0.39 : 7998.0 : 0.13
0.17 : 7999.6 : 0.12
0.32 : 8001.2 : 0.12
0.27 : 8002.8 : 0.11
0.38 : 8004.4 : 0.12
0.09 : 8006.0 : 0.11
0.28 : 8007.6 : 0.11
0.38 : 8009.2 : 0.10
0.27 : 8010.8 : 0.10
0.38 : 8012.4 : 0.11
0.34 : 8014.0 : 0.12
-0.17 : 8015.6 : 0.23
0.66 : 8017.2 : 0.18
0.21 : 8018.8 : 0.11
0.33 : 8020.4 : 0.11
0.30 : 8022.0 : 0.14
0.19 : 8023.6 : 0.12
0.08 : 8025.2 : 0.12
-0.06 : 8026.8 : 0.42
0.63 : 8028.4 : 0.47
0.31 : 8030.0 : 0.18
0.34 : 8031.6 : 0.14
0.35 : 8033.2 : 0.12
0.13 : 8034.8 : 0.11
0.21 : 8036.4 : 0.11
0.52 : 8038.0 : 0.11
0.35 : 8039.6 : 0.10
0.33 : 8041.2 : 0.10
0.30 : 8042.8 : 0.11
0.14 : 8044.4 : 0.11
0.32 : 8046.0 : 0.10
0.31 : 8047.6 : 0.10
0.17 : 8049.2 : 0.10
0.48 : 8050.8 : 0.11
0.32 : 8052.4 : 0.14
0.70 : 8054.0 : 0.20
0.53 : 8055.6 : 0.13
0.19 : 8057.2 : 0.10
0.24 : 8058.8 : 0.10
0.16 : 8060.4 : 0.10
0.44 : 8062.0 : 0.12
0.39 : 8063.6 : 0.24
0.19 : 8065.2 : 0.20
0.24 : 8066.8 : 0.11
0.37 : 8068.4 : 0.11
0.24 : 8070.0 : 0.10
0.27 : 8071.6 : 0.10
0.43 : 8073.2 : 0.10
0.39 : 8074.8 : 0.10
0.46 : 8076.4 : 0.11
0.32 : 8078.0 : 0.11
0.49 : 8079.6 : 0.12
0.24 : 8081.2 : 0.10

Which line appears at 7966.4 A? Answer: Hgamma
